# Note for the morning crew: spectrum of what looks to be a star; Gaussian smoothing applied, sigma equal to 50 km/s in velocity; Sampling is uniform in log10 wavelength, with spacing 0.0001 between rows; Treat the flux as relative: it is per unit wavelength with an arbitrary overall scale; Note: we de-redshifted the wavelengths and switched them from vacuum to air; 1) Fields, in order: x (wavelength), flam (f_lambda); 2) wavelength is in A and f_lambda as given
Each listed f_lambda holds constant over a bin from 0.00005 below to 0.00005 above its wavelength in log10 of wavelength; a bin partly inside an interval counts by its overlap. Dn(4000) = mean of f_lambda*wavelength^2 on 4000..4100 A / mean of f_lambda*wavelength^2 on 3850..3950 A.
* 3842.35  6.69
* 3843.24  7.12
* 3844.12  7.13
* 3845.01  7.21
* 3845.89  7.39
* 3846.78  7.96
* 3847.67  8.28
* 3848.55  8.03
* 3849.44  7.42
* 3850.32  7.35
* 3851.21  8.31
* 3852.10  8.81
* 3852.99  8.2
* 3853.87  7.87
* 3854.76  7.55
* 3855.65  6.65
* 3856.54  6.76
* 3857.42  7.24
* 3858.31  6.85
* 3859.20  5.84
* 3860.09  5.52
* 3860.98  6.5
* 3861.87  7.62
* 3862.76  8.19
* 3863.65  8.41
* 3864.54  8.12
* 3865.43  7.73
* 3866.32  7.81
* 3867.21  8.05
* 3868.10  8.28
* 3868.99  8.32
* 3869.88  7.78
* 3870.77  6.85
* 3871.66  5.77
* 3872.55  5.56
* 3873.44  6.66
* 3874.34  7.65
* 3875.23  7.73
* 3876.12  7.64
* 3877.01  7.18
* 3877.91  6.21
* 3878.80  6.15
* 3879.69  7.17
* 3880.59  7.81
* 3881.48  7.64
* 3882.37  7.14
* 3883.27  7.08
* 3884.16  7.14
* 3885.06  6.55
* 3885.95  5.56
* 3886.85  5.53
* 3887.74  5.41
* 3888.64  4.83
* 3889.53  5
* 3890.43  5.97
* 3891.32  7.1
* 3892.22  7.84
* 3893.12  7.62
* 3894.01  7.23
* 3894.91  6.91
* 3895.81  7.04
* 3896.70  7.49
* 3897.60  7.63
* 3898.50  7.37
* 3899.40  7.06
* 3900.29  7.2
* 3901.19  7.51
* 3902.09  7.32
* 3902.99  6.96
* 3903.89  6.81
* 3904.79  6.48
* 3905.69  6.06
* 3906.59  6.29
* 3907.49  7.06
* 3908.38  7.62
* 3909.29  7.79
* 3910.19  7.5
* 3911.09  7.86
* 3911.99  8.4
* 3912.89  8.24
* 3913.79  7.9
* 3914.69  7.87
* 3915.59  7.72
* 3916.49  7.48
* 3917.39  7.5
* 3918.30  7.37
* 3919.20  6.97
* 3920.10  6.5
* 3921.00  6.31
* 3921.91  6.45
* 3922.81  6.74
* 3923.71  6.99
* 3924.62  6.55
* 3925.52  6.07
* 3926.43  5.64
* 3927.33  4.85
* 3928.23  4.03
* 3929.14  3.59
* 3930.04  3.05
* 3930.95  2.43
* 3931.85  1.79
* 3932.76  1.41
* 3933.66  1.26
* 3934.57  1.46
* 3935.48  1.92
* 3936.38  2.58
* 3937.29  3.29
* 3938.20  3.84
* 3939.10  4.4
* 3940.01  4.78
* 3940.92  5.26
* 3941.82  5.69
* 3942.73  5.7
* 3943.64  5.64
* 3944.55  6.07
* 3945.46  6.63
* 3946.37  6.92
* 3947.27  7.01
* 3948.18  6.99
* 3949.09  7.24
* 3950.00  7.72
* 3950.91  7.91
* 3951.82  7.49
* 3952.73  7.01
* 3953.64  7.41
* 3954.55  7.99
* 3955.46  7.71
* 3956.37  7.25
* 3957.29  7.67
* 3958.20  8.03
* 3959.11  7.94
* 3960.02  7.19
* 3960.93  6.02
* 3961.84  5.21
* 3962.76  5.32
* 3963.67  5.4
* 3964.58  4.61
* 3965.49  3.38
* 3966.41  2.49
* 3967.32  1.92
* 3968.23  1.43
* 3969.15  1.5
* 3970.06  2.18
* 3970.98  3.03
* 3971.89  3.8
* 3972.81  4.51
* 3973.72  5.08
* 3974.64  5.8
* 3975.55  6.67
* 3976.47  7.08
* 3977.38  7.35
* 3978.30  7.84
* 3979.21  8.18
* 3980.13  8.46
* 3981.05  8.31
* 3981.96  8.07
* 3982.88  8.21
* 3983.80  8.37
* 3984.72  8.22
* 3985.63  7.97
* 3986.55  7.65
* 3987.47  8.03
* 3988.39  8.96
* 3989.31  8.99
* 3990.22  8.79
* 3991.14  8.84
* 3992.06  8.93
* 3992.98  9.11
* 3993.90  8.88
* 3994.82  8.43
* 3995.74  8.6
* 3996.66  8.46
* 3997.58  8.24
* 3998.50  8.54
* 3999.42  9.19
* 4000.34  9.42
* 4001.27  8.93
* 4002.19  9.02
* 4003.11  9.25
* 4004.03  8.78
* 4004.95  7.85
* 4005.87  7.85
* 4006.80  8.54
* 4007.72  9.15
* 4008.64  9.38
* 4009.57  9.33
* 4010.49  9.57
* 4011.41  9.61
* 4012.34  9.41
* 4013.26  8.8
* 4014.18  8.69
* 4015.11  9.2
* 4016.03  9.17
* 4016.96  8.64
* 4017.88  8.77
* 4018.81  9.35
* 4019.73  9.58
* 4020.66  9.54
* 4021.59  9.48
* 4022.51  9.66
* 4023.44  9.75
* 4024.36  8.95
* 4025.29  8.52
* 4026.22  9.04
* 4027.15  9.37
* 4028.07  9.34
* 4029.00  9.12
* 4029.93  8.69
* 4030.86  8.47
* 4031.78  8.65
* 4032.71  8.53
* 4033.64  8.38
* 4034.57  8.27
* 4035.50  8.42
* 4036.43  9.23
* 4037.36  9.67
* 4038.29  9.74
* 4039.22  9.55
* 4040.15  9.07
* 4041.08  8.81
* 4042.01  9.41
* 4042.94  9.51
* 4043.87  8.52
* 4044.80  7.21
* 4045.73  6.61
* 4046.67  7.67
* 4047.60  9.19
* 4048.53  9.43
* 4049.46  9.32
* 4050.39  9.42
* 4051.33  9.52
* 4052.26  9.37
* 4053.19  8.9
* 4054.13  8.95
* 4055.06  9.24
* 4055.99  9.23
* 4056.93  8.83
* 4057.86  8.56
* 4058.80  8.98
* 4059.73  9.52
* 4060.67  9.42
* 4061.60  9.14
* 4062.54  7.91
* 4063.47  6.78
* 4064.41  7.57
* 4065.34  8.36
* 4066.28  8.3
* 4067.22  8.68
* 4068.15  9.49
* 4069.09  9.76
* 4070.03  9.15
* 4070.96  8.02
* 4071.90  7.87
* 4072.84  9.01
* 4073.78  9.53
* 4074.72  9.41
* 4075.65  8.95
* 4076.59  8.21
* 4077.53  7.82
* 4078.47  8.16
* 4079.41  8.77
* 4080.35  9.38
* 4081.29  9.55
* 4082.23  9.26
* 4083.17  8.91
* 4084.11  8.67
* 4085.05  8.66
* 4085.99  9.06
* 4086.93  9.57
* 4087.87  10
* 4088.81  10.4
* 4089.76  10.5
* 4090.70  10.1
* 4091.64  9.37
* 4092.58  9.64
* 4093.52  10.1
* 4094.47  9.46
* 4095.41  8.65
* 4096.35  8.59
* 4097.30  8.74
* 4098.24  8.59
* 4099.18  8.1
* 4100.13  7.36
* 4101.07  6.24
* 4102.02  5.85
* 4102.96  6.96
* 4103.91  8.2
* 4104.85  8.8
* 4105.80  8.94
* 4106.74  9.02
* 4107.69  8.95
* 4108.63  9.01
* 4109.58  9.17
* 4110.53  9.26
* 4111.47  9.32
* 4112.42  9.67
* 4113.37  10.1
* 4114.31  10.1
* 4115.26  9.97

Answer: 1.50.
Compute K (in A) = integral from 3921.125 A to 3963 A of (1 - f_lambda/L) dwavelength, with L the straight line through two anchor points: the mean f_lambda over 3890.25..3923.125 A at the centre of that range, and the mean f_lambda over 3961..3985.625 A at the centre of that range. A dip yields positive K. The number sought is 4.83 A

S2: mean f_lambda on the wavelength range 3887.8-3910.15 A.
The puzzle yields 6.91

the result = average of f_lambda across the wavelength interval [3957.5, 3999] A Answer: 6.68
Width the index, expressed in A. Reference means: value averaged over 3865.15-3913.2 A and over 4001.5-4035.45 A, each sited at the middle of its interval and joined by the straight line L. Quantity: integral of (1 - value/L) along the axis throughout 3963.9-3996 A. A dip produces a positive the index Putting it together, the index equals 7.2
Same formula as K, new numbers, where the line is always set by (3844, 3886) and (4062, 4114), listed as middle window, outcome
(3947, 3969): 5.1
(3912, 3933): 4.9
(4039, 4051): -0.3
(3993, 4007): -0.8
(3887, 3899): 1.3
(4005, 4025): -2.0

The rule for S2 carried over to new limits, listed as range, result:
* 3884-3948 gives 6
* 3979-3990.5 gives 8.32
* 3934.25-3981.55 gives 5.64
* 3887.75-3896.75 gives 6.61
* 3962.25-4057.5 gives 8.08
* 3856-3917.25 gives 7.1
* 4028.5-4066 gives 8.78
